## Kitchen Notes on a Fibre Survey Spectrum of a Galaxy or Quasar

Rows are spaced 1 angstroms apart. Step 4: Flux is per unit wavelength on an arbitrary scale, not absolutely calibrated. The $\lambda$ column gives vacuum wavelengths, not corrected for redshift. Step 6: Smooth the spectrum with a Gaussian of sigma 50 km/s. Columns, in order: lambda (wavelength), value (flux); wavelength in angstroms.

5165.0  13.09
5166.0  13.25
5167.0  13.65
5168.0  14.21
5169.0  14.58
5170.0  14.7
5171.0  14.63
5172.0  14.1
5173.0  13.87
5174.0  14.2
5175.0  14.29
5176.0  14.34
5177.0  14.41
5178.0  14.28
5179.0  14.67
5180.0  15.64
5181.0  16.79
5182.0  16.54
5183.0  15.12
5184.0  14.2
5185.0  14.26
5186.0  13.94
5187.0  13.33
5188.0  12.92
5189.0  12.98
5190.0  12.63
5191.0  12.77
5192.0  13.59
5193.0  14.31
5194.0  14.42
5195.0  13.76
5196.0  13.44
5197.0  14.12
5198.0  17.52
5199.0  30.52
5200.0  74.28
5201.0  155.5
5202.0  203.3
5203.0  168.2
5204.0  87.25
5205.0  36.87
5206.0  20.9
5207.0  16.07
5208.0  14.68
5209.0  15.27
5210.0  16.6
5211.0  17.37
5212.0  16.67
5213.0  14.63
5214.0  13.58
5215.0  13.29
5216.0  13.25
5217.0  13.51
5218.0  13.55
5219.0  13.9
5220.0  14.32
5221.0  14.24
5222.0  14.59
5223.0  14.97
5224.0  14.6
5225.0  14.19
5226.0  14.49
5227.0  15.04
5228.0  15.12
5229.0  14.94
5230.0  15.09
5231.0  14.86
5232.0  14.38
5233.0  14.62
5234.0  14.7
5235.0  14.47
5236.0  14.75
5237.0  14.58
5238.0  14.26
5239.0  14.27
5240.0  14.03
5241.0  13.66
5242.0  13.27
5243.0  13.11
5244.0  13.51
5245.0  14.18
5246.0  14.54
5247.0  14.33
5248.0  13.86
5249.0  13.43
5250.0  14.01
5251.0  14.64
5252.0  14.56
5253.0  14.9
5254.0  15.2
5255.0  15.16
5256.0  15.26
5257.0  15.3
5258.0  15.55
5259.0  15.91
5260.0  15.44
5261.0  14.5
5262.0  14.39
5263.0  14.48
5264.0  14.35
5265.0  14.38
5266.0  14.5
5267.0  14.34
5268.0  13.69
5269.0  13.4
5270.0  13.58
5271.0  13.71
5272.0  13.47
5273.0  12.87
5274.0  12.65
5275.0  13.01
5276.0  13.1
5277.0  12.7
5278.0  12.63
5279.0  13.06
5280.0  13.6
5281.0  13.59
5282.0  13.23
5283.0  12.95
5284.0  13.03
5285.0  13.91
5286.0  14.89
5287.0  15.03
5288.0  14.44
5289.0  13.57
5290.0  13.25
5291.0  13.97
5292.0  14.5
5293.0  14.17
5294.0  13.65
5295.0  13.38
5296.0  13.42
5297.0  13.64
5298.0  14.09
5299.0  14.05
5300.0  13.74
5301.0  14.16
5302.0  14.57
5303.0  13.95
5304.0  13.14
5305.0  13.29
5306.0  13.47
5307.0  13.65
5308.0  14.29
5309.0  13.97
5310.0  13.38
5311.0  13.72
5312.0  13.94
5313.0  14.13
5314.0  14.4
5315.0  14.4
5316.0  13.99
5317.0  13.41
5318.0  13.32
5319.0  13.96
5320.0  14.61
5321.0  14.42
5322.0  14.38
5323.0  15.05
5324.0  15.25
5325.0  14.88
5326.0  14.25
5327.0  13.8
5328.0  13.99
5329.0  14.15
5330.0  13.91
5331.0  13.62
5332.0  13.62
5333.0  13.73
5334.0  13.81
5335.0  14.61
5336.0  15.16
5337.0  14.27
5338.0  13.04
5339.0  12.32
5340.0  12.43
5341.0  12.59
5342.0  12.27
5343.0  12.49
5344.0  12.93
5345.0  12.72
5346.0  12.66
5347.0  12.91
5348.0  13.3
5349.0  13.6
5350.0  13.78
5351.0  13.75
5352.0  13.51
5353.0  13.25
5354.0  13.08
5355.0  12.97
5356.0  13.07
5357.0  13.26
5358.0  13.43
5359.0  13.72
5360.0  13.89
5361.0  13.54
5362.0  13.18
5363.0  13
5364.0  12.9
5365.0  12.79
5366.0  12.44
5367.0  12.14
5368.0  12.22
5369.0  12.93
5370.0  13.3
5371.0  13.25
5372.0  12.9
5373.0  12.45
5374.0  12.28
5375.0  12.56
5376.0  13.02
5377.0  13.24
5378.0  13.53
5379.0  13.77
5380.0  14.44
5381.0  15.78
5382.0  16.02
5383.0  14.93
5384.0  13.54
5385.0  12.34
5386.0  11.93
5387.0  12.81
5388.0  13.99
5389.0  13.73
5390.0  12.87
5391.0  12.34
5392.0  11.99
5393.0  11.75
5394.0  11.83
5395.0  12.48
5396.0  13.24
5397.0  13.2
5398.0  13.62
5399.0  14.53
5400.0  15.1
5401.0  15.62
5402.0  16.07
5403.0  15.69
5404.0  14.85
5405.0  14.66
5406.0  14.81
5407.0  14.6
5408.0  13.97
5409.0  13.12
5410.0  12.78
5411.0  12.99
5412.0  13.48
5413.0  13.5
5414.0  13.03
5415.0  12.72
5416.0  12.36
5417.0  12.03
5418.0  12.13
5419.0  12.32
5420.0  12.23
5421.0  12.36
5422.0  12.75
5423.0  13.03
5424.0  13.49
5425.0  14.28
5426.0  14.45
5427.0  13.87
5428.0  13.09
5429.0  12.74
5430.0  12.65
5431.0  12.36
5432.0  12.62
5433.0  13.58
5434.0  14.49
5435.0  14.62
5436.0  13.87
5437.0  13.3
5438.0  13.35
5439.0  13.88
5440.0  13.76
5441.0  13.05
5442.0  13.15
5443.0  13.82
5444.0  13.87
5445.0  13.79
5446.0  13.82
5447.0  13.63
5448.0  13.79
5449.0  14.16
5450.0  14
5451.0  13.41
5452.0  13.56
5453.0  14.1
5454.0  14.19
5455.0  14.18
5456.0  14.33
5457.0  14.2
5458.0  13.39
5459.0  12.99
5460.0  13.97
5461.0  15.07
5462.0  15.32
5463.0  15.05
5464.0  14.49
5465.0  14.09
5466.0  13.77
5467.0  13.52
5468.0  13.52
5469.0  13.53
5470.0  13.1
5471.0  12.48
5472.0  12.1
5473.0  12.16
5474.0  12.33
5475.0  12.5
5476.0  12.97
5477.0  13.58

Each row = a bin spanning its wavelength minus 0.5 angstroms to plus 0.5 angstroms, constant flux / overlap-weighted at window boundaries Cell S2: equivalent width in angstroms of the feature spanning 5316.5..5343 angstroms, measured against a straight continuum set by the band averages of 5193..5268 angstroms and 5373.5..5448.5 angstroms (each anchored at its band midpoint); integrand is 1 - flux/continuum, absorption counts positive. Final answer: 6.04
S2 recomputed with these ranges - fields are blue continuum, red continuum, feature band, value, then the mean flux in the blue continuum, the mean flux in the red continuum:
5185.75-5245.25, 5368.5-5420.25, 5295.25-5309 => 4.1 angstroms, 25.5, 13.4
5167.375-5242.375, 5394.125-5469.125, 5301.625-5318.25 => 4.4 angstroms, 23.3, 13.7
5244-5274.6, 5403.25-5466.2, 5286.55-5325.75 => 0.3 angstroms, 14.3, 13.6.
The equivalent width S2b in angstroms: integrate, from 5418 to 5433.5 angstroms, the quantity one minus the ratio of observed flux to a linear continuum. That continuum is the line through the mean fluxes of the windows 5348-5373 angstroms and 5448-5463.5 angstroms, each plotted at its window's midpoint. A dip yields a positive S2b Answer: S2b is 0.88 angstroms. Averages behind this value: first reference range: 13.2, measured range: 13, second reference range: 14.1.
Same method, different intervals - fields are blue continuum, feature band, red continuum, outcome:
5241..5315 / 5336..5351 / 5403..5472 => 0.82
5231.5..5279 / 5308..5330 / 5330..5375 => -1.07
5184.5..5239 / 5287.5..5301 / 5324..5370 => 3.40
